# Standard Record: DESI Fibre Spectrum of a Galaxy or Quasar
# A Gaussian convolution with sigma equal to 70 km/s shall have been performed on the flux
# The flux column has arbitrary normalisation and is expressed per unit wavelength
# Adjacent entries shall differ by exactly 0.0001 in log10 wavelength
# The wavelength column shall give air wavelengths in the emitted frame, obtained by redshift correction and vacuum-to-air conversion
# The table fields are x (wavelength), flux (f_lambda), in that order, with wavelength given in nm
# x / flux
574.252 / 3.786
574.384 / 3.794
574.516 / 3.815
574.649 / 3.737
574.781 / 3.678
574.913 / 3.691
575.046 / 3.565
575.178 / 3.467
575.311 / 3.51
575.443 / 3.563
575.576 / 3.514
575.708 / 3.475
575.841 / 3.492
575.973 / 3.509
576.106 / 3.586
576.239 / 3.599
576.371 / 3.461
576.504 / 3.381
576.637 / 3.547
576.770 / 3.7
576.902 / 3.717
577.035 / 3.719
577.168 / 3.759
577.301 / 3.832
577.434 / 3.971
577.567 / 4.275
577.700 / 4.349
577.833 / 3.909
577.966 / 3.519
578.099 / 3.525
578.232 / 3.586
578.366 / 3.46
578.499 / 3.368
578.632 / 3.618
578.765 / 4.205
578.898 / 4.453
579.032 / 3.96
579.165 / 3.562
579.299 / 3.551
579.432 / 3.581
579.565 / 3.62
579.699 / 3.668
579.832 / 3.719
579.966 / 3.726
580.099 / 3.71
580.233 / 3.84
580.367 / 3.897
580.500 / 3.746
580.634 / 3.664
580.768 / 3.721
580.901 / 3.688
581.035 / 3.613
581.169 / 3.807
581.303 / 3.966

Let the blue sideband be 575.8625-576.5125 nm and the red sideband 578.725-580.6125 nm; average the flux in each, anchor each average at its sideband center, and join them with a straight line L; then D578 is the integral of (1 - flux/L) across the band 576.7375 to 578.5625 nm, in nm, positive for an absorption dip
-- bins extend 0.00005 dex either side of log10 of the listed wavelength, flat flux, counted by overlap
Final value -0.07 nm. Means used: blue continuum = 3.52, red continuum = 3.79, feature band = 3.77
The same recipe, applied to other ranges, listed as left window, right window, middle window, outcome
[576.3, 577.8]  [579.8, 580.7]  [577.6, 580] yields 0.02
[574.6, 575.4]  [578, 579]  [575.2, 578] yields -0.01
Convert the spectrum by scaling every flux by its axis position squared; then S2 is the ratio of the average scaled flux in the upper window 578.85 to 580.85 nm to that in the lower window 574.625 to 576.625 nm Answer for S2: 1.07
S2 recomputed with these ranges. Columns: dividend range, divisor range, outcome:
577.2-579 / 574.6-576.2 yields 1.09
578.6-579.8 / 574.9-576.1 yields 1.09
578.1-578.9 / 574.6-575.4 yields 1.04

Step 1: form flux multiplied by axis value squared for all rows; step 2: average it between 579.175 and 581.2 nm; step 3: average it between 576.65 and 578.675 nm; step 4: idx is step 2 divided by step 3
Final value 0.99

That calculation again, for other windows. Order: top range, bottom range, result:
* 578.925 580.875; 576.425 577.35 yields 1.03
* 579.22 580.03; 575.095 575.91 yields 1.05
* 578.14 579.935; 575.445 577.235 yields 1.05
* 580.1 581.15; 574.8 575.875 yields 1.08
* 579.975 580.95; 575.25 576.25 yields 1.08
